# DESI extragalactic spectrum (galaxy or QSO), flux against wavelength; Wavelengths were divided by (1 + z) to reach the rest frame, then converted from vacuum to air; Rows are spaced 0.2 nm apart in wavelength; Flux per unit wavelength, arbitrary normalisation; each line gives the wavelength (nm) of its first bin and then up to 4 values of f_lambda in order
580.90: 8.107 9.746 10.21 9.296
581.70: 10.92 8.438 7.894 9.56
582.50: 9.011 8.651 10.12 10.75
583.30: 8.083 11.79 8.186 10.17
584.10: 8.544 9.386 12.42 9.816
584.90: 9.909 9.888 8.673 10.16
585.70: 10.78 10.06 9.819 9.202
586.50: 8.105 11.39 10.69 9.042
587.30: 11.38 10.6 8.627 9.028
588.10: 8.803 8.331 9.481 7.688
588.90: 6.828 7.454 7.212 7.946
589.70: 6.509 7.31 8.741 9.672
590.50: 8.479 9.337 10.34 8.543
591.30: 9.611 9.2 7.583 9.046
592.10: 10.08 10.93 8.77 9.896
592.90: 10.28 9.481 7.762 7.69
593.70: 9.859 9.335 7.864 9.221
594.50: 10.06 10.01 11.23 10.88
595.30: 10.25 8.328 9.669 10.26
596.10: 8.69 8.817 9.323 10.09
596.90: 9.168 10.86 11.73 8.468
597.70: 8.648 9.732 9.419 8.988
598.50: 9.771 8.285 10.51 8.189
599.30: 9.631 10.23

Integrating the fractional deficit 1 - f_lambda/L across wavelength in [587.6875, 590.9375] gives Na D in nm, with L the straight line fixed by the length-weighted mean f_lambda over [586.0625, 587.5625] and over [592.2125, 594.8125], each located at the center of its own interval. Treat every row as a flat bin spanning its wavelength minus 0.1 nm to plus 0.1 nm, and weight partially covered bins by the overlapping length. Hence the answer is 0.49 nm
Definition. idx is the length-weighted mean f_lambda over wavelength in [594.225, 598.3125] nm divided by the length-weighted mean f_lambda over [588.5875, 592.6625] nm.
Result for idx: 1.13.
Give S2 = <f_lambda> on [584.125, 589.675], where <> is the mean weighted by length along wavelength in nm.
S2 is 9.31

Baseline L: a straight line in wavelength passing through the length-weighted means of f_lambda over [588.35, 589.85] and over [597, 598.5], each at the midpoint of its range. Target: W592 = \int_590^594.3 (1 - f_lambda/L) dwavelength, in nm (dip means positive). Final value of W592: -0.43 nm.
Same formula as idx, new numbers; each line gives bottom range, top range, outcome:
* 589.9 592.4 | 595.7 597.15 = 1.04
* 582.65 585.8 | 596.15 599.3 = 0.96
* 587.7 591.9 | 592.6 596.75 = 1.12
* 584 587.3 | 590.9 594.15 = 0.93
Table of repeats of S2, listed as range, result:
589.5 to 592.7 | 8.94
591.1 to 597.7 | 9.49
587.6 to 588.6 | 8.85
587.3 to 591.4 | 8.6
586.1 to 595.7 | 9.12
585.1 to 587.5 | 9.96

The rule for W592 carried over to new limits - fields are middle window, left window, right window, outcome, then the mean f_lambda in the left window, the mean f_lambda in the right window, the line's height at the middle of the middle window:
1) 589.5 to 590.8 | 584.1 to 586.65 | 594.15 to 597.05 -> 0.19 nm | 9.83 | 9.7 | 9.77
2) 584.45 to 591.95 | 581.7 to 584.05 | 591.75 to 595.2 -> 0.26 nm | 9.38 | 9.52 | 9.45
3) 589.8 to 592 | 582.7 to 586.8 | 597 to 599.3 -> 0.18 nm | 9.83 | 9.51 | 9.69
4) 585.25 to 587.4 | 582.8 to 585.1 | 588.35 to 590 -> -0.27 nm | 9.92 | 7.58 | 8.86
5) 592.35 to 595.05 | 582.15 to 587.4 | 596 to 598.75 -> 0.04 nm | 9.81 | 9.45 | 9.55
